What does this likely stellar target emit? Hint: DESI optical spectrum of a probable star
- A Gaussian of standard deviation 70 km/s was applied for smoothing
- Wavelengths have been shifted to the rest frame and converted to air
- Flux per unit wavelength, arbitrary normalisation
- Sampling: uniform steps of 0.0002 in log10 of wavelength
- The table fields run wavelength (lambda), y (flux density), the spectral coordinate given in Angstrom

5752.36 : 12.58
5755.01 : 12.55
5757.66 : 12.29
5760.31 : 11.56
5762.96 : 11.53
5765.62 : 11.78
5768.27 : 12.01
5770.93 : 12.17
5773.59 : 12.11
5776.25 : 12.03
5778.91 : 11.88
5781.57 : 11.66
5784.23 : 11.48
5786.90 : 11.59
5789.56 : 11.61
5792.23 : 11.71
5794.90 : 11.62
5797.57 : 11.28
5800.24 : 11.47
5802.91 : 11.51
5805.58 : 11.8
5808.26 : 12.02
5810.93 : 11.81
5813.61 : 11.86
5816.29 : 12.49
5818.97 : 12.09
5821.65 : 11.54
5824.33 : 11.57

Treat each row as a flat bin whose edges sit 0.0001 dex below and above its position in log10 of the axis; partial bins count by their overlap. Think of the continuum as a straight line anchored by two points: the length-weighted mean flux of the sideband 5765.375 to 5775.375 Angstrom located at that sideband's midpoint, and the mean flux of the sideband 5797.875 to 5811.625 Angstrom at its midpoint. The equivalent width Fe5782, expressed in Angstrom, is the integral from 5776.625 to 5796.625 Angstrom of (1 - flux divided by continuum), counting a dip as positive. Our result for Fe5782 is 0.4 Angstrom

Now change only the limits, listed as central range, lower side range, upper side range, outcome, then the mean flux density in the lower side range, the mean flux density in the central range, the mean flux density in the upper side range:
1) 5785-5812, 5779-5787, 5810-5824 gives 0.3 Angstrom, 11.6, 11.6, 11.9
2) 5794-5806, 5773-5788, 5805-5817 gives 0.4 Angstrom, 11.8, 11.5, 12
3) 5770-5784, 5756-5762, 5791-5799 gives -0.2 Angstrom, 11.9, 11.9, 11.5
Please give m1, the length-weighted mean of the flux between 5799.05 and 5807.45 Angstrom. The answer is 11.6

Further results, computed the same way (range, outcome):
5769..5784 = 11.9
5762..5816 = 11.8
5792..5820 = 11.8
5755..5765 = 11.9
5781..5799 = 11.6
